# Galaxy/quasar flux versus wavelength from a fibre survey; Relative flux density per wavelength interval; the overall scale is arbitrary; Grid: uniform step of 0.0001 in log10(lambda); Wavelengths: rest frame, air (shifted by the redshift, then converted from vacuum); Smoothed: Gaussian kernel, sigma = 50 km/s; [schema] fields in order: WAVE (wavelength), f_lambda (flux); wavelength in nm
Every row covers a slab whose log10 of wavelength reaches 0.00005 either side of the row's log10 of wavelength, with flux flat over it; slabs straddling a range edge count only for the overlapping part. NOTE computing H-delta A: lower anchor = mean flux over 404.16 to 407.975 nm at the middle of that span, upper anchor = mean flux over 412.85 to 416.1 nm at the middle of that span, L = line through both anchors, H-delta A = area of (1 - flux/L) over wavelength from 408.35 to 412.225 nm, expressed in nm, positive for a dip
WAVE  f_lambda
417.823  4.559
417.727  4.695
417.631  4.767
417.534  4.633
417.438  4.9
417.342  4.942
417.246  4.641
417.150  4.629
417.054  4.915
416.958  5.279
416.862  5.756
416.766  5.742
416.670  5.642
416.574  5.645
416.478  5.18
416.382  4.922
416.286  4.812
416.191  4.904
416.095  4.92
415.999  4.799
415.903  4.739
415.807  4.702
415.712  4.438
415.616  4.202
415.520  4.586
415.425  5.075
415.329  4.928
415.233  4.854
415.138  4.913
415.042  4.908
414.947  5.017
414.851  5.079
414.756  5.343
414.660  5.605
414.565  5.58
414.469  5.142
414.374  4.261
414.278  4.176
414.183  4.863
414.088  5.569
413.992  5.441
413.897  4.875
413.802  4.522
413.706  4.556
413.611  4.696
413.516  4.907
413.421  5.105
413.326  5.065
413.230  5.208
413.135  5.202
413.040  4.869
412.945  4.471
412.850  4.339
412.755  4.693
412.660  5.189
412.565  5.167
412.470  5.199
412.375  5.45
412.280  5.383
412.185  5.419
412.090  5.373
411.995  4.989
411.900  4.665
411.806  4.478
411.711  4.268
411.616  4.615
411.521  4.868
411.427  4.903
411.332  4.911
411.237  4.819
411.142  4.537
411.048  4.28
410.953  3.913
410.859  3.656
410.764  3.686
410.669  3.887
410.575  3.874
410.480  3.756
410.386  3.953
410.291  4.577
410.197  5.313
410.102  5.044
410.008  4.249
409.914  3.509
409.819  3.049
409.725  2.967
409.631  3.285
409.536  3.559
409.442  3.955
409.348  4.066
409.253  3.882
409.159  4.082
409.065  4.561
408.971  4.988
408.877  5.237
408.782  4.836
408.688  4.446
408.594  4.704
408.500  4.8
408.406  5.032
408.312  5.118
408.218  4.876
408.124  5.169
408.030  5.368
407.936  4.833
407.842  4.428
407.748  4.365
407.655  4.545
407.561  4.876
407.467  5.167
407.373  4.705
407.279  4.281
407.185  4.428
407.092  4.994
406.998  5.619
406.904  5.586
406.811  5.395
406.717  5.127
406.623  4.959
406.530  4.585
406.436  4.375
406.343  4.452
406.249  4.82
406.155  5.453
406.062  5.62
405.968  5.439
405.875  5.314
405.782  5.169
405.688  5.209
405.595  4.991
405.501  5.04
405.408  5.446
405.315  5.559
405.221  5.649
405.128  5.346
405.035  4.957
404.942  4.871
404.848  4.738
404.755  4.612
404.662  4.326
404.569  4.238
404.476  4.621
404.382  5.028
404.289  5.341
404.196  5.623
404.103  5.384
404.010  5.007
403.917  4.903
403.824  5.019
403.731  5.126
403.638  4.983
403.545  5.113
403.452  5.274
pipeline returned 0.45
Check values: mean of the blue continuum 4.98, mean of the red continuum 4.89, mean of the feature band 4.37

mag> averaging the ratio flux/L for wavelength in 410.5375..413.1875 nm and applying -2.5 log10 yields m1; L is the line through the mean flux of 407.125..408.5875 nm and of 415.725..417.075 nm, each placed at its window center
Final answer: 0.060 mag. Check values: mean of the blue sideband 4.8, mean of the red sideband 5.13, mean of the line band 4.69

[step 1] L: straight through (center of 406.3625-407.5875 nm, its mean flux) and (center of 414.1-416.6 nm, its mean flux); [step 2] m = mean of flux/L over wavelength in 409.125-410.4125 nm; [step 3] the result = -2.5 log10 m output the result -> 0.23 mag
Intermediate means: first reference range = 4.92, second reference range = 4.91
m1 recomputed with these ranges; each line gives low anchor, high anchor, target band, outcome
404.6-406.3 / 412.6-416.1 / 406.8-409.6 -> 0.08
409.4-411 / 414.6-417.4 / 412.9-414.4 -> -0.07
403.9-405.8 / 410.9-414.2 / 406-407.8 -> 0.02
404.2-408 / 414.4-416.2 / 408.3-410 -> 0.18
